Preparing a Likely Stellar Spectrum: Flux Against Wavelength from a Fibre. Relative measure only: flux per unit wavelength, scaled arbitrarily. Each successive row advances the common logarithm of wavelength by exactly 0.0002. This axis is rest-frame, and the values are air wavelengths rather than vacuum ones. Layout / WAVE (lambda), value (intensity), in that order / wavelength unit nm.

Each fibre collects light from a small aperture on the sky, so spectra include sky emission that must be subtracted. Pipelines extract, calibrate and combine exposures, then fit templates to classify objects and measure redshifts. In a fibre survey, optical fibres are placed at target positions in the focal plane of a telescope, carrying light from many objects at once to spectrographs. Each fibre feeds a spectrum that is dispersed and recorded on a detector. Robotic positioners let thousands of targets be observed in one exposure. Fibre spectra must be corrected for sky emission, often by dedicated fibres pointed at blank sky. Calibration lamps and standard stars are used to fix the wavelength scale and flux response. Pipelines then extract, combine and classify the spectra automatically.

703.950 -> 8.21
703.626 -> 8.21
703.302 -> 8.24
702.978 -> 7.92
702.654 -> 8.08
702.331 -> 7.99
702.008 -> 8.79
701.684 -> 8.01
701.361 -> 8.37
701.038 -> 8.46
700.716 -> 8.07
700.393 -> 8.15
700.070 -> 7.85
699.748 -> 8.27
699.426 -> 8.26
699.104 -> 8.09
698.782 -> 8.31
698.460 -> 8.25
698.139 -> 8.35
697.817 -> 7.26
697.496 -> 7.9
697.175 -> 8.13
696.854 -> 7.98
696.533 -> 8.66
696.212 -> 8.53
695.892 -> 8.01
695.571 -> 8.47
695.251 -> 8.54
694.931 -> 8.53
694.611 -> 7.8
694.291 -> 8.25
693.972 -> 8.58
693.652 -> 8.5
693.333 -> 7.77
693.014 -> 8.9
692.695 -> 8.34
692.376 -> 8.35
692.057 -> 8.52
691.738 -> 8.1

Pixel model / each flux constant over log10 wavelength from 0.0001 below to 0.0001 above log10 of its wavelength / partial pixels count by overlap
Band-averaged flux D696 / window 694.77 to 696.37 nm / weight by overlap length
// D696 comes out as 8.42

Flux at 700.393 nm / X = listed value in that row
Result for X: 8.15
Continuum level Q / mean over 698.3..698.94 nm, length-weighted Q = 8.28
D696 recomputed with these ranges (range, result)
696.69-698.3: 7.93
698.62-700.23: 8.16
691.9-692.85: 8.4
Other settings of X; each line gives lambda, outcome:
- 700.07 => 7.85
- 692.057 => 8.52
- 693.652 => 8.5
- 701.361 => 8.37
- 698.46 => 8.25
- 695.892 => 8.01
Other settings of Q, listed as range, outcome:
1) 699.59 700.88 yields 8.09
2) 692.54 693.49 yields 8.34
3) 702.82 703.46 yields 8.08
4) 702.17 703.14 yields 8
